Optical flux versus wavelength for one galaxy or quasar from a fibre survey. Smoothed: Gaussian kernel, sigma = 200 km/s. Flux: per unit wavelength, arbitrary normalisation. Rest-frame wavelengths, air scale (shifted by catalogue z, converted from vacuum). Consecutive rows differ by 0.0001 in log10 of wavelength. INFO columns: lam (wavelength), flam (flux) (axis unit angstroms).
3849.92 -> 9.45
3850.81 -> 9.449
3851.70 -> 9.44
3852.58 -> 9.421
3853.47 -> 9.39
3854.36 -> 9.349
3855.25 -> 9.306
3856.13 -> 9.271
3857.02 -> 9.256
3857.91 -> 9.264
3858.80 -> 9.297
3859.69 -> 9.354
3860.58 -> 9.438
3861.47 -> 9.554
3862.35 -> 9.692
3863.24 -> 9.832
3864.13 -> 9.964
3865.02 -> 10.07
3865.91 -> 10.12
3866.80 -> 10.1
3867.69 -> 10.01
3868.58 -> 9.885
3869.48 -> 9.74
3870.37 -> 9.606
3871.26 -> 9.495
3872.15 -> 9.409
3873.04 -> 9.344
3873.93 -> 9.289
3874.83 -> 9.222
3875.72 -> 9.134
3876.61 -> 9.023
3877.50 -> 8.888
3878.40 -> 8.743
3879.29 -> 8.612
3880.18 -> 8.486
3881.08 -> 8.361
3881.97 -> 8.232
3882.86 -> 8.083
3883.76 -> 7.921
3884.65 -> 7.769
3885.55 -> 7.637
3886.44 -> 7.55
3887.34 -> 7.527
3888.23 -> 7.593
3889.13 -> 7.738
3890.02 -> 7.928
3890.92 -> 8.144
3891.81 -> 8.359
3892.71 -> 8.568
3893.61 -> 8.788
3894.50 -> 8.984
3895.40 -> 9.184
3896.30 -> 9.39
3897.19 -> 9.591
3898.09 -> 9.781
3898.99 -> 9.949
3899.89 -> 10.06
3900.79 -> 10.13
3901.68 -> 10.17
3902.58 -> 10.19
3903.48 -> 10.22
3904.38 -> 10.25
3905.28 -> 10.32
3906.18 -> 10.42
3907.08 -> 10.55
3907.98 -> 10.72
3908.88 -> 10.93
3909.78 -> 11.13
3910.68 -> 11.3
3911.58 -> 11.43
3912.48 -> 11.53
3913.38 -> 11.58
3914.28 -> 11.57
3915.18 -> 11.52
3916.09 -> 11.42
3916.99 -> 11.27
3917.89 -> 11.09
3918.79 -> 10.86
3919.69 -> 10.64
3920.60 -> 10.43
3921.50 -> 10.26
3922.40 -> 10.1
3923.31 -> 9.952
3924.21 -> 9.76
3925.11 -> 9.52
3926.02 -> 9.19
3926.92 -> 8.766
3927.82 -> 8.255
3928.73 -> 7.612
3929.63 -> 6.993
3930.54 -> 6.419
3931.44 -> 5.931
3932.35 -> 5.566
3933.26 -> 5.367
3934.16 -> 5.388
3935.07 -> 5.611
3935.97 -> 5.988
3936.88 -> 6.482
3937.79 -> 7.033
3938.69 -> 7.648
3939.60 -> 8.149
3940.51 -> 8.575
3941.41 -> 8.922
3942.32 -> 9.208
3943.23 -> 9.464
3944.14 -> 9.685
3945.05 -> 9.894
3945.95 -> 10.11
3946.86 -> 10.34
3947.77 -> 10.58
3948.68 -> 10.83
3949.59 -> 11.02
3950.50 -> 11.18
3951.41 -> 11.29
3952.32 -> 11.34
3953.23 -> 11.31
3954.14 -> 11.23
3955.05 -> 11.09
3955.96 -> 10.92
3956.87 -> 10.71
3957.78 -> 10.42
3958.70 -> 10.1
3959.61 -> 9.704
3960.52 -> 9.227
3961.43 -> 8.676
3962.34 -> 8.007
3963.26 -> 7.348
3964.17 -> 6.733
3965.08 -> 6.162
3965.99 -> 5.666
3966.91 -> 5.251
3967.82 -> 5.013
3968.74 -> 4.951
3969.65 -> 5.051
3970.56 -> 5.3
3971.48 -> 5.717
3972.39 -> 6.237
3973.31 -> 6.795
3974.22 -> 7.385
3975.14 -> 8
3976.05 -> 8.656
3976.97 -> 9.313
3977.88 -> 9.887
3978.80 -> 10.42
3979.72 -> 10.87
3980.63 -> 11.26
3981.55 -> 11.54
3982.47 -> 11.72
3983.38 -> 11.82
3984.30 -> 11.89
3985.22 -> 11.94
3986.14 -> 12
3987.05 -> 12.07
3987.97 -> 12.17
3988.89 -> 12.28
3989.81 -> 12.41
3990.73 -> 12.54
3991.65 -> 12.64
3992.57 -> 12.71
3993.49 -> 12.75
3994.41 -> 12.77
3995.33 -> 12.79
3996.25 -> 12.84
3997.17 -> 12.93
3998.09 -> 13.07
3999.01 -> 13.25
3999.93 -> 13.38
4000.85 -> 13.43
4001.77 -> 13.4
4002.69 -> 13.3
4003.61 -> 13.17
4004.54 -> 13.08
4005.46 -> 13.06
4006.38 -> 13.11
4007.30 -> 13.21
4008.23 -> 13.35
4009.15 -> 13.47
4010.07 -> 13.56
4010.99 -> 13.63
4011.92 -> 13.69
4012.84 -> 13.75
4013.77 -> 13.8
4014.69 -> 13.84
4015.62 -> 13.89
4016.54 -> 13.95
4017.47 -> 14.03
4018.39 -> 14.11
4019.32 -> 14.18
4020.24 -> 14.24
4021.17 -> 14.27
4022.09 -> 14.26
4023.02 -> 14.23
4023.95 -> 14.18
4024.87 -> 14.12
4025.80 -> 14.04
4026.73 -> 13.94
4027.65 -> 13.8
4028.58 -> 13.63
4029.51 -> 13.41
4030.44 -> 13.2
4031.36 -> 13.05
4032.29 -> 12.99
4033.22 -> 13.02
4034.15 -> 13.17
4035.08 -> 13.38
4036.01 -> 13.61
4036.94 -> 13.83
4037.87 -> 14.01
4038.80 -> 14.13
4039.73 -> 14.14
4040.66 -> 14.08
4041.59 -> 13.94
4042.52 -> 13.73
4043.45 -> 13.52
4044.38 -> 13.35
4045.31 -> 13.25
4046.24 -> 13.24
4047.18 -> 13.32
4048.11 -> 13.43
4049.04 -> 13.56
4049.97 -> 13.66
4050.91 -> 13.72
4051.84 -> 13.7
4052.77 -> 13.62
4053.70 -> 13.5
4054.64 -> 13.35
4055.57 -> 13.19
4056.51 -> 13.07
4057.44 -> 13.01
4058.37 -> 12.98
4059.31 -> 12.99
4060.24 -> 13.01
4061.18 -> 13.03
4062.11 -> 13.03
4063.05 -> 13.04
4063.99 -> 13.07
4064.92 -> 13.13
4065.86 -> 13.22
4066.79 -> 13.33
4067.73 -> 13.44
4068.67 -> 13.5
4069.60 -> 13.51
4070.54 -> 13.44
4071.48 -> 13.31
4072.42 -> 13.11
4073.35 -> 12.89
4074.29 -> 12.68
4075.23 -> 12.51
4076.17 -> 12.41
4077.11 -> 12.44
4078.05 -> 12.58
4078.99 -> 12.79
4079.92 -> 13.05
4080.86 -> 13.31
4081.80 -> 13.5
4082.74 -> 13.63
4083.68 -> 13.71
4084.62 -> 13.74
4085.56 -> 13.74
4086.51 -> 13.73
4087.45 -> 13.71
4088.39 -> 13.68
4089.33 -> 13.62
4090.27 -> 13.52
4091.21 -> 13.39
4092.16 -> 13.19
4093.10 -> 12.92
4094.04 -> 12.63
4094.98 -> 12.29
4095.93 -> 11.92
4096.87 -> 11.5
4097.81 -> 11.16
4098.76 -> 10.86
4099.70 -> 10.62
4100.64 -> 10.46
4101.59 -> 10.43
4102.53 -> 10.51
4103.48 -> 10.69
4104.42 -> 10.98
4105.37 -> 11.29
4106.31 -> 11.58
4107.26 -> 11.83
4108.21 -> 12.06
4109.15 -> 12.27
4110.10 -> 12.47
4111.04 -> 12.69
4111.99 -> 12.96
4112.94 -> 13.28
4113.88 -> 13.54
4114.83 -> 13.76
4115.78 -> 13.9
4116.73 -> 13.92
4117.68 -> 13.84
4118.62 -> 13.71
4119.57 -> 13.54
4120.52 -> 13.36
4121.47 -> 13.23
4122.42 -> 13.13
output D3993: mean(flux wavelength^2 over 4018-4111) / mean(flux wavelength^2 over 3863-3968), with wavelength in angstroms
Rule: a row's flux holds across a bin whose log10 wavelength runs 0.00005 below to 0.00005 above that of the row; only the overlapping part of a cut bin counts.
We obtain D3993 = 1.5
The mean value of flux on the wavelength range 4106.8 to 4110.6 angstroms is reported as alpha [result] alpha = 12.2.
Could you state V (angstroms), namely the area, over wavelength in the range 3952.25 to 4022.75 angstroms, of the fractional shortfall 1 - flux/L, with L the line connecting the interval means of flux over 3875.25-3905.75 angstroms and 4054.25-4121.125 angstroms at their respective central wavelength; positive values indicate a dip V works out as -1.95 angstroms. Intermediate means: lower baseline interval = 8.87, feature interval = 11.2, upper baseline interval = 12.8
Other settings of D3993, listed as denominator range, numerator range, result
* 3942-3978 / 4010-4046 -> 1.63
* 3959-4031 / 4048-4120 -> 1.17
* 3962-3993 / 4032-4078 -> 1.51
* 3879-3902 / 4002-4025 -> 1.69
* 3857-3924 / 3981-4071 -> 1.48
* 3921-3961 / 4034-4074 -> 1.57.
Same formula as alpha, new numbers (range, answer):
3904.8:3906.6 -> 10.4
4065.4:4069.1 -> 13.4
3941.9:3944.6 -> 9.44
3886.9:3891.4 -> 7.81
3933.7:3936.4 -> 5.67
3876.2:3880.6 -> 8.75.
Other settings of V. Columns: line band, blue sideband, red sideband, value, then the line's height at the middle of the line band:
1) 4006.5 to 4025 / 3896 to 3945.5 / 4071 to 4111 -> -4.7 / 11.1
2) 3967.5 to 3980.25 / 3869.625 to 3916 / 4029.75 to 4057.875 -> 4.6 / 11.6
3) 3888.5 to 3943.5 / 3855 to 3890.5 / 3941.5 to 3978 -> -2.1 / 8.86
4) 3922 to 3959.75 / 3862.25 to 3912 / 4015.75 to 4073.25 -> 6.4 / 10.8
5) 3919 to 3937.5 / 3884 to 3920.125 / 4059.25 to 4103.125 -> 4.2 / 10.3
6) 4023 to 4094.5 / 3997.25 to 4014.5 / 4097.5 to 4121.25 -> -3.2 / 12.8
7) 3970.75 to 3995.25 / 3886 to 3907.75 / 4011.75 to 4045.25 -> 3.2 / 12.2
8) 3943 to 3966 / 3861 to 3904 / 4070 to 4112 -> 1.0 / 10.3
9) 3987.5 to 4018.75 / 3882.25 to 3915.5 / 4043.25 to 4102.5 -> -4.3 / 11.6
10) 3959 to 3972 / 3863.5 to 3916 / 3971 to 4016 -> 5.3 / 11.3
